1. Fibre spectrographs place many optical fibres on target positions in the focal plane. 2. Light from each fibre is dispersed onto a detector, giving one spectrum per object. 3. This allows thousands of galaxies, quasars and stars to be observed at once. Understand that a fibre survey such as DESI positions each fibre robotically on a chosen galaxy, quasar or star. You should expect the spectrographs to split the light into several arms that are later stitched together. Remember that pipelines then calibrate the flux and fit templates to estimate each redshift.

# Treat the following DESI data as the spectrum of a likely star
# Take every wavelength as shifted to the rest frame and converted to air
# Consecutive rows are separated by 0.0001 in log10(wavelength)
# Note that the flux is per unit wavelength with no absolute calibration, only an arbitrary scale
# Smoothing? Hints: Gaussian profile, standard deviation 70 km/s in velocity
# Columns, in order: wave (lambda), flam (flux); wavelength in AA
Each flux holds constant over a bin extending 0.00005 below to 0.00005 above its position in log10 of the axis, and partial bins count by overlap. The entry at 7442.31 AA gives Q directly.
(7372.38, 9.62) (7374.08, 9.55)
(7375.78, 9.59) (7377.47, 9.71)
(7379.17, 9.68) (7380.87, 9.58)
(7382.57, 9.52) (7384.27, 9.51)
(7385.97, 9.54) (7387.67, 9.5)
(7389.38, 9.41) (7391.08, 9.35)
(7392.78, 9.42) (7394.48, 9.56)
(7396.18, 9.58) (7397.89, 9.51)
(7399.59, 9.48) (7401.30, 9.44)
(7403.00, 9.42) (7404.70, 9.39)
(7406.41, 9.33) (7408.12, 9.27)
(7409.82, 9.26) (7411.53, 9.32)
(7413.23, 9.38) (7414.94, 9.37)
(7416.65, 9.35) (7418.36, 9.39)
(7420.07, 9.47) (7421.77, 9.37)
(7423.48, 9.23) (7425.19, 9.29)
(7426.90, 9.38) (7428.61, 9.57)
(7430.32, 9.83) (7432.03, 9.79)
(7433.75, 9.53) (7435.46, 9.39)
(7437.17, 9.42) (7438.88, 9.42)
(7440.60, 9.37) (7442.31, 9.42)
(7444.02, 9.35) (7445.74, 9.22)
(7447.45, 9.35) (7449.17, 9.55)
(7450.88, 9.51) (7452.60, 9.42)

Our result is 9.42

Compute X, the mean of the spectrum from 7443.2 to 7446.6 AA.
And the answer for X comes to 9.28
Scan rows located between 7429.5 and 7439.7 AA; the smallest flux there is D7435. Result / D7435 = 9.39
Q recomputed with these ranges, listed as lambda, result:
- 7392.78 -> 9.42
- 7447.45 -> 9.35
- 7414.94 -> 9.37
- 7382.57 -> 9.52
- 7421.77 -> 9.37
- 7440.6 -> 9.37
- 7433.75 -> 9.53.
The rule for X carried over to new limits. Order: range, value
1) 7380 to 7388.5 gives 9.53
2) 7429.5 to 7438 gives 9.59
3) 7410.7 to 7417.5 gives 9.36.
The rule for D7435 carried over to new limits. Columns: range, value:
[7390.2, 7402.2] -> 9.35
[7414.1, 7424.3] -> 9.23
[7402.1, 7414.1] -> 9.26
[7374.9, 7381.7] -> 9.58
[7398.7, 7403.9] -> 9.42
